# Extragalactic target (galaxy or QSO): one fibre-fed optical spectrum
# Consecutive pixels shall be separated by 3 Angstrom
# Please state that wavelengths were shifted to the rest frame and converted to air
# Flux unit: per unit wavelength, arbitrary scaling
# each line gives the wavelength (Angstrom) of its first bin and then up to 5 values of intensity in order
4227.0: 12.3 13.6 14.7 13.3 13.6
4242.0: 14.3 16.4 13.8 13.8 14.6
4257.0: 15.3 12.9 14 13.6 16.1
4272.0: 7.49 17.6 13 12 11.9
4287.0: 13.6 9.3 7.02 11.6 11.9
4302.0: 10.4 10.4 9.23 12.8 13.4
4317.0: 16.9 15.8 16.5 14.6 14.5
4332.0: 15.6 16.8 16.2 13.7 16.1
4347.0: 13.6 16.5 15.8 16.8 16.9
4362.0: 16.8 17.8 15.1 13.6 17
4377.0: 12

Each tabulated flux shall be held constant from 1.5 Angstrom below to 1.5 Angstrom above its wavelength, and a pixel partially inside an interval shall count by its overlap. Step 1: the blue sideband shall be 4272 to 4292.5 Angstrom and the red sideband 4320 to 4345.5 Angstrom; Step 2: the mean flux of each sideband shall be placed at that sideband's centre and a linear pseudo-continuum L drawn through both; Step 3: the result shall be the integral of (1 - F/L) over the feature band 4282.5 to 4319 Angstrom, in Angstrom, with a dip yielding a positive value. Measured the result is 5.0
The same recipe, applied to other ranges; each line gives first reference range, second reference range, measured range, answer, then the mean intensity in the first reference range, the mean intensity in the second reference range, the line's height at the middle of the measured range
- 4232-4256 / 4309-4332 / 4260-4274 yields 1.45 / 14.3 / 14.8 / 14.5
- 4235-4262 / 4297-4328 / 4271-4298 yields 4.10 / 14.2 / 13.2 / 13.6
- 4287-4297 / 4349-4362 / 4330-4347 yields -0.87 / 9.84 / 16.5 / 14.7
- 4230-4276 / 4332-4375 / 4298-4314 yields 4.13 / 14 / 15.9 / 15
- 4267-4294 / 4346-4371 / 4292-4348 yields 2.39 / 12.1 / 16.1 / 14.1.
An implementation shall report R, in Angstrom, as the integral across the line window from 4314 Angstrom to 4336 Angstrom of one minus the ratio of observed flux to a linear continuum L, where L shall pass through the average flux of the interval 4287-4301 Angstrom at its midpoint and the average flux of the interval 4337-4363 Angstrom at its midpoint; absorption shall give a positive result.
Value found -3.77 Angstrom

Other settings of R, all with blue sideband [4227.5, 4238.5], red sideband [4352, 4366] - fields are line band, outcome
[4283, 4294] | 3.3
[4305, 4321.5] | 2.5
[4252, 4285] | 2.3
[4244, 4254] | -0.3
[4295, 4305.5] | 2.9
